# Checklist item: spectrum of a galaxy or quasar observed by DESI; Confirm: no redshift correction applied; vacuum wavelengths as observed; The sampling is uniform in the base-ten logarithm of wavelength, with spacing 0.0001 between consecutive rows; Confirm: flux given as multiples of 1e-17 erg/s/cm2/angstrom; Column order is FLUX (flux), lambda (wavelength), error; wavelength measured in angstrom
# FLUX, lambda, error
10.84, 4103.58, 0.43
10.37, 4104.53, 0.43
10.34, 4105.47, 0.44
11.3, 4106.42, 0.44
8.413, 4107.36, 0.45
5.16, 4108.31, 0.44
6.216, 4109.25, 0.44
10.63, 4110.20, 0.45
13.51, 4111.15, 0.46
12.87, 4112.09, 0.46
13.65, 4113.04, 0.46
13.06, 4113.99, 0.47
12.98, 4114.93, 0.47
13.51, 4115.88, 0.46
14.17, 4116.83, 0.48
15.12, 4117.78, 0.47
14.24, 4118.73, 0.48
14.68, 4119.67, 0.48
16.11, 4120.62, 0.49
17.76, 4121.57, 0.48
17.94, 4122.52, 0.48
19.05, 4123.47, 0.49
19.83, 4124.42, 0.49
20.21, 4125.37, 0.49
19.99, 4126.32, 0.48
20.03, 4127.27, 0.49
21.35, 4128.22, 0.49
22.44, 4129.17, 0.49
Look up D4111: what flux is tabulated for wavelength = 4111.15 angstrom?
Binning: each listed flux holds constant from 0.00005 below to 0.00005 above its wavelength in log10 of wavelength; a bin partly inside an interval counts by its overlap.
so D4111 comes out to 13.51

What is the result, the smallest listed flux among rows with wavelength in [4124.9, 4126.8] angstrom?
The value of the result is 19.99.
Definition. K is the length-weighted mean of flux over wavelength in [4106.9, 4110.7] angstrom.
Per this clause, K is 7.63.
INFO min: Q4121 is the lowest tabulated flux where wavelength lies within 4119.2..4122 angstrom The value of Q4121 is 14.68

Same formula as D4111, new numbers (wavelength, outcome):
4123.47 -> 19.05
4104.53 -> 10.37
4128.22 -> 21.35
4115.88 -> 13.51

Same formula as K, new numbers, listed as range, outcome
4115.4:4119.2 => 14.2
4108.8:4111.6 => 10.1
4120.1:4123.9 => 17.6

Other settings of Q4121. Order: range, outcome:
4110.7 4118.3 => 12.87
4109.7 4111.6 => 10.63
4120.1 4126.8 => 16.11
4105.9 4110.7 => 5.16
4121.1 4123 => 17.76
